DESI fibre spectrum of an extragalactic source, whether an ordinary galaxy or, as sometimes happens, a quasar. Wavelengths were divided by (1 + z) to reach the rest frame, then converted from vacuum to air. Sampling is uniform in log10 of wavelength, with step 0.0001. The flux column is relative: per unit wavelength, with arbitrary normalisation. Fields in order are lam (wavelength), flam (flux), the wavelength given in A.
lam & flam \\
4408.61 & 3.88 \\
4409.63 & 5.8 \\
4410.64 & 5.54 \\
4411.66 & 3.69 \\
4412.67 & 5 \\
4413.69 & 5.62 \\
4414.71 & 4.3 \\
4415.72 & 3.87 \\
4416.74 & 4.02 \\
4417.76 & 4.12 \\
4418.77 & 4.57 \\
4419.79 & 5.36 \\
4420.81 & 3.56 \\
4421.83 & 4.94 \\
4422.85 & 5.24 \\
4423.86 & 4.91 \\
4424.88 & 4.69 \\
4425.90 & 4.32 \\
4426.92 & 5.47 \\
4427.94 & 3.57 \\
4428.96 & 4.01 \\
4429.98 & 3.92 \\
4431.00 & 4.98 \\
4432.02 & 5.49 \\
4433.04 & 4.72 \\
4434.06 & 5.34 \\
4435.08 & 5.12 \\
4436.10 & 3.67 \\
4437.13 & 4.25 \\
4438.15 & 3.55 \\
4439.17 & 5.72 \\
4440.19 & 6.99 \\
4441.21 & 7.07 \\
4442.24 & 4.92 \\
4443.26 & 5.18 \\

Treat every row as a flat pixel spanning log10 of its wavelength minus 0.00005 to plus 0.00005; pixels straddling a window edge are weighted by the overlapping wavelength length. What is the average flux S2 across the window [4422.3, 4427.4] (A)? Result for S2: 4.93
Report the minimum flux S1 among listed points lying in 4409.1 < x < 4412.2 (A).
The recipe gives 3.69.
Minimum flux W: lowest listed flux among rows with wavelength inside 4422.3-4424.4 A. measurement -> 4.91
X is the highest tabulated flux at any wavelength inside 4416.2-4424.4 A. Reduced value 5.36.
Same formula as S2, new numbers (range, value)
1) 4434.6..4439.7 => 4.47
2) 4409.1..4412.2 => 5.01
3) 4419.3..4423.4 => 4.78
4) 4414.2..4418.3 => 4.09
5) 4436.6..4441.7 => 5.51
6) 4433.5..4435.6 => 5.22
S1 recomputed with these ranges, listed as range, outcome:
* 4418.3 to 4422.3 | 3.56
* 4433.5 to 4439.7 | 3.55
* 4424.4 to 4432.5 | 3.57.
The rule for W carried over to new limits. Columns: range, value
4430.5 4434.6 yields 4.72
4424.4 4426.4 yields 4.32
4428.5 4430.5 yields 3.92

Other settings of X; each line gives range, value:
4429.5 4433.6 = 5.49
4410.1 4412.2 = 5.54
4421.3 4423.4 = 5.24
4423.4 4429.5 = 5.47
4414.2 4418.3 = 4.3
